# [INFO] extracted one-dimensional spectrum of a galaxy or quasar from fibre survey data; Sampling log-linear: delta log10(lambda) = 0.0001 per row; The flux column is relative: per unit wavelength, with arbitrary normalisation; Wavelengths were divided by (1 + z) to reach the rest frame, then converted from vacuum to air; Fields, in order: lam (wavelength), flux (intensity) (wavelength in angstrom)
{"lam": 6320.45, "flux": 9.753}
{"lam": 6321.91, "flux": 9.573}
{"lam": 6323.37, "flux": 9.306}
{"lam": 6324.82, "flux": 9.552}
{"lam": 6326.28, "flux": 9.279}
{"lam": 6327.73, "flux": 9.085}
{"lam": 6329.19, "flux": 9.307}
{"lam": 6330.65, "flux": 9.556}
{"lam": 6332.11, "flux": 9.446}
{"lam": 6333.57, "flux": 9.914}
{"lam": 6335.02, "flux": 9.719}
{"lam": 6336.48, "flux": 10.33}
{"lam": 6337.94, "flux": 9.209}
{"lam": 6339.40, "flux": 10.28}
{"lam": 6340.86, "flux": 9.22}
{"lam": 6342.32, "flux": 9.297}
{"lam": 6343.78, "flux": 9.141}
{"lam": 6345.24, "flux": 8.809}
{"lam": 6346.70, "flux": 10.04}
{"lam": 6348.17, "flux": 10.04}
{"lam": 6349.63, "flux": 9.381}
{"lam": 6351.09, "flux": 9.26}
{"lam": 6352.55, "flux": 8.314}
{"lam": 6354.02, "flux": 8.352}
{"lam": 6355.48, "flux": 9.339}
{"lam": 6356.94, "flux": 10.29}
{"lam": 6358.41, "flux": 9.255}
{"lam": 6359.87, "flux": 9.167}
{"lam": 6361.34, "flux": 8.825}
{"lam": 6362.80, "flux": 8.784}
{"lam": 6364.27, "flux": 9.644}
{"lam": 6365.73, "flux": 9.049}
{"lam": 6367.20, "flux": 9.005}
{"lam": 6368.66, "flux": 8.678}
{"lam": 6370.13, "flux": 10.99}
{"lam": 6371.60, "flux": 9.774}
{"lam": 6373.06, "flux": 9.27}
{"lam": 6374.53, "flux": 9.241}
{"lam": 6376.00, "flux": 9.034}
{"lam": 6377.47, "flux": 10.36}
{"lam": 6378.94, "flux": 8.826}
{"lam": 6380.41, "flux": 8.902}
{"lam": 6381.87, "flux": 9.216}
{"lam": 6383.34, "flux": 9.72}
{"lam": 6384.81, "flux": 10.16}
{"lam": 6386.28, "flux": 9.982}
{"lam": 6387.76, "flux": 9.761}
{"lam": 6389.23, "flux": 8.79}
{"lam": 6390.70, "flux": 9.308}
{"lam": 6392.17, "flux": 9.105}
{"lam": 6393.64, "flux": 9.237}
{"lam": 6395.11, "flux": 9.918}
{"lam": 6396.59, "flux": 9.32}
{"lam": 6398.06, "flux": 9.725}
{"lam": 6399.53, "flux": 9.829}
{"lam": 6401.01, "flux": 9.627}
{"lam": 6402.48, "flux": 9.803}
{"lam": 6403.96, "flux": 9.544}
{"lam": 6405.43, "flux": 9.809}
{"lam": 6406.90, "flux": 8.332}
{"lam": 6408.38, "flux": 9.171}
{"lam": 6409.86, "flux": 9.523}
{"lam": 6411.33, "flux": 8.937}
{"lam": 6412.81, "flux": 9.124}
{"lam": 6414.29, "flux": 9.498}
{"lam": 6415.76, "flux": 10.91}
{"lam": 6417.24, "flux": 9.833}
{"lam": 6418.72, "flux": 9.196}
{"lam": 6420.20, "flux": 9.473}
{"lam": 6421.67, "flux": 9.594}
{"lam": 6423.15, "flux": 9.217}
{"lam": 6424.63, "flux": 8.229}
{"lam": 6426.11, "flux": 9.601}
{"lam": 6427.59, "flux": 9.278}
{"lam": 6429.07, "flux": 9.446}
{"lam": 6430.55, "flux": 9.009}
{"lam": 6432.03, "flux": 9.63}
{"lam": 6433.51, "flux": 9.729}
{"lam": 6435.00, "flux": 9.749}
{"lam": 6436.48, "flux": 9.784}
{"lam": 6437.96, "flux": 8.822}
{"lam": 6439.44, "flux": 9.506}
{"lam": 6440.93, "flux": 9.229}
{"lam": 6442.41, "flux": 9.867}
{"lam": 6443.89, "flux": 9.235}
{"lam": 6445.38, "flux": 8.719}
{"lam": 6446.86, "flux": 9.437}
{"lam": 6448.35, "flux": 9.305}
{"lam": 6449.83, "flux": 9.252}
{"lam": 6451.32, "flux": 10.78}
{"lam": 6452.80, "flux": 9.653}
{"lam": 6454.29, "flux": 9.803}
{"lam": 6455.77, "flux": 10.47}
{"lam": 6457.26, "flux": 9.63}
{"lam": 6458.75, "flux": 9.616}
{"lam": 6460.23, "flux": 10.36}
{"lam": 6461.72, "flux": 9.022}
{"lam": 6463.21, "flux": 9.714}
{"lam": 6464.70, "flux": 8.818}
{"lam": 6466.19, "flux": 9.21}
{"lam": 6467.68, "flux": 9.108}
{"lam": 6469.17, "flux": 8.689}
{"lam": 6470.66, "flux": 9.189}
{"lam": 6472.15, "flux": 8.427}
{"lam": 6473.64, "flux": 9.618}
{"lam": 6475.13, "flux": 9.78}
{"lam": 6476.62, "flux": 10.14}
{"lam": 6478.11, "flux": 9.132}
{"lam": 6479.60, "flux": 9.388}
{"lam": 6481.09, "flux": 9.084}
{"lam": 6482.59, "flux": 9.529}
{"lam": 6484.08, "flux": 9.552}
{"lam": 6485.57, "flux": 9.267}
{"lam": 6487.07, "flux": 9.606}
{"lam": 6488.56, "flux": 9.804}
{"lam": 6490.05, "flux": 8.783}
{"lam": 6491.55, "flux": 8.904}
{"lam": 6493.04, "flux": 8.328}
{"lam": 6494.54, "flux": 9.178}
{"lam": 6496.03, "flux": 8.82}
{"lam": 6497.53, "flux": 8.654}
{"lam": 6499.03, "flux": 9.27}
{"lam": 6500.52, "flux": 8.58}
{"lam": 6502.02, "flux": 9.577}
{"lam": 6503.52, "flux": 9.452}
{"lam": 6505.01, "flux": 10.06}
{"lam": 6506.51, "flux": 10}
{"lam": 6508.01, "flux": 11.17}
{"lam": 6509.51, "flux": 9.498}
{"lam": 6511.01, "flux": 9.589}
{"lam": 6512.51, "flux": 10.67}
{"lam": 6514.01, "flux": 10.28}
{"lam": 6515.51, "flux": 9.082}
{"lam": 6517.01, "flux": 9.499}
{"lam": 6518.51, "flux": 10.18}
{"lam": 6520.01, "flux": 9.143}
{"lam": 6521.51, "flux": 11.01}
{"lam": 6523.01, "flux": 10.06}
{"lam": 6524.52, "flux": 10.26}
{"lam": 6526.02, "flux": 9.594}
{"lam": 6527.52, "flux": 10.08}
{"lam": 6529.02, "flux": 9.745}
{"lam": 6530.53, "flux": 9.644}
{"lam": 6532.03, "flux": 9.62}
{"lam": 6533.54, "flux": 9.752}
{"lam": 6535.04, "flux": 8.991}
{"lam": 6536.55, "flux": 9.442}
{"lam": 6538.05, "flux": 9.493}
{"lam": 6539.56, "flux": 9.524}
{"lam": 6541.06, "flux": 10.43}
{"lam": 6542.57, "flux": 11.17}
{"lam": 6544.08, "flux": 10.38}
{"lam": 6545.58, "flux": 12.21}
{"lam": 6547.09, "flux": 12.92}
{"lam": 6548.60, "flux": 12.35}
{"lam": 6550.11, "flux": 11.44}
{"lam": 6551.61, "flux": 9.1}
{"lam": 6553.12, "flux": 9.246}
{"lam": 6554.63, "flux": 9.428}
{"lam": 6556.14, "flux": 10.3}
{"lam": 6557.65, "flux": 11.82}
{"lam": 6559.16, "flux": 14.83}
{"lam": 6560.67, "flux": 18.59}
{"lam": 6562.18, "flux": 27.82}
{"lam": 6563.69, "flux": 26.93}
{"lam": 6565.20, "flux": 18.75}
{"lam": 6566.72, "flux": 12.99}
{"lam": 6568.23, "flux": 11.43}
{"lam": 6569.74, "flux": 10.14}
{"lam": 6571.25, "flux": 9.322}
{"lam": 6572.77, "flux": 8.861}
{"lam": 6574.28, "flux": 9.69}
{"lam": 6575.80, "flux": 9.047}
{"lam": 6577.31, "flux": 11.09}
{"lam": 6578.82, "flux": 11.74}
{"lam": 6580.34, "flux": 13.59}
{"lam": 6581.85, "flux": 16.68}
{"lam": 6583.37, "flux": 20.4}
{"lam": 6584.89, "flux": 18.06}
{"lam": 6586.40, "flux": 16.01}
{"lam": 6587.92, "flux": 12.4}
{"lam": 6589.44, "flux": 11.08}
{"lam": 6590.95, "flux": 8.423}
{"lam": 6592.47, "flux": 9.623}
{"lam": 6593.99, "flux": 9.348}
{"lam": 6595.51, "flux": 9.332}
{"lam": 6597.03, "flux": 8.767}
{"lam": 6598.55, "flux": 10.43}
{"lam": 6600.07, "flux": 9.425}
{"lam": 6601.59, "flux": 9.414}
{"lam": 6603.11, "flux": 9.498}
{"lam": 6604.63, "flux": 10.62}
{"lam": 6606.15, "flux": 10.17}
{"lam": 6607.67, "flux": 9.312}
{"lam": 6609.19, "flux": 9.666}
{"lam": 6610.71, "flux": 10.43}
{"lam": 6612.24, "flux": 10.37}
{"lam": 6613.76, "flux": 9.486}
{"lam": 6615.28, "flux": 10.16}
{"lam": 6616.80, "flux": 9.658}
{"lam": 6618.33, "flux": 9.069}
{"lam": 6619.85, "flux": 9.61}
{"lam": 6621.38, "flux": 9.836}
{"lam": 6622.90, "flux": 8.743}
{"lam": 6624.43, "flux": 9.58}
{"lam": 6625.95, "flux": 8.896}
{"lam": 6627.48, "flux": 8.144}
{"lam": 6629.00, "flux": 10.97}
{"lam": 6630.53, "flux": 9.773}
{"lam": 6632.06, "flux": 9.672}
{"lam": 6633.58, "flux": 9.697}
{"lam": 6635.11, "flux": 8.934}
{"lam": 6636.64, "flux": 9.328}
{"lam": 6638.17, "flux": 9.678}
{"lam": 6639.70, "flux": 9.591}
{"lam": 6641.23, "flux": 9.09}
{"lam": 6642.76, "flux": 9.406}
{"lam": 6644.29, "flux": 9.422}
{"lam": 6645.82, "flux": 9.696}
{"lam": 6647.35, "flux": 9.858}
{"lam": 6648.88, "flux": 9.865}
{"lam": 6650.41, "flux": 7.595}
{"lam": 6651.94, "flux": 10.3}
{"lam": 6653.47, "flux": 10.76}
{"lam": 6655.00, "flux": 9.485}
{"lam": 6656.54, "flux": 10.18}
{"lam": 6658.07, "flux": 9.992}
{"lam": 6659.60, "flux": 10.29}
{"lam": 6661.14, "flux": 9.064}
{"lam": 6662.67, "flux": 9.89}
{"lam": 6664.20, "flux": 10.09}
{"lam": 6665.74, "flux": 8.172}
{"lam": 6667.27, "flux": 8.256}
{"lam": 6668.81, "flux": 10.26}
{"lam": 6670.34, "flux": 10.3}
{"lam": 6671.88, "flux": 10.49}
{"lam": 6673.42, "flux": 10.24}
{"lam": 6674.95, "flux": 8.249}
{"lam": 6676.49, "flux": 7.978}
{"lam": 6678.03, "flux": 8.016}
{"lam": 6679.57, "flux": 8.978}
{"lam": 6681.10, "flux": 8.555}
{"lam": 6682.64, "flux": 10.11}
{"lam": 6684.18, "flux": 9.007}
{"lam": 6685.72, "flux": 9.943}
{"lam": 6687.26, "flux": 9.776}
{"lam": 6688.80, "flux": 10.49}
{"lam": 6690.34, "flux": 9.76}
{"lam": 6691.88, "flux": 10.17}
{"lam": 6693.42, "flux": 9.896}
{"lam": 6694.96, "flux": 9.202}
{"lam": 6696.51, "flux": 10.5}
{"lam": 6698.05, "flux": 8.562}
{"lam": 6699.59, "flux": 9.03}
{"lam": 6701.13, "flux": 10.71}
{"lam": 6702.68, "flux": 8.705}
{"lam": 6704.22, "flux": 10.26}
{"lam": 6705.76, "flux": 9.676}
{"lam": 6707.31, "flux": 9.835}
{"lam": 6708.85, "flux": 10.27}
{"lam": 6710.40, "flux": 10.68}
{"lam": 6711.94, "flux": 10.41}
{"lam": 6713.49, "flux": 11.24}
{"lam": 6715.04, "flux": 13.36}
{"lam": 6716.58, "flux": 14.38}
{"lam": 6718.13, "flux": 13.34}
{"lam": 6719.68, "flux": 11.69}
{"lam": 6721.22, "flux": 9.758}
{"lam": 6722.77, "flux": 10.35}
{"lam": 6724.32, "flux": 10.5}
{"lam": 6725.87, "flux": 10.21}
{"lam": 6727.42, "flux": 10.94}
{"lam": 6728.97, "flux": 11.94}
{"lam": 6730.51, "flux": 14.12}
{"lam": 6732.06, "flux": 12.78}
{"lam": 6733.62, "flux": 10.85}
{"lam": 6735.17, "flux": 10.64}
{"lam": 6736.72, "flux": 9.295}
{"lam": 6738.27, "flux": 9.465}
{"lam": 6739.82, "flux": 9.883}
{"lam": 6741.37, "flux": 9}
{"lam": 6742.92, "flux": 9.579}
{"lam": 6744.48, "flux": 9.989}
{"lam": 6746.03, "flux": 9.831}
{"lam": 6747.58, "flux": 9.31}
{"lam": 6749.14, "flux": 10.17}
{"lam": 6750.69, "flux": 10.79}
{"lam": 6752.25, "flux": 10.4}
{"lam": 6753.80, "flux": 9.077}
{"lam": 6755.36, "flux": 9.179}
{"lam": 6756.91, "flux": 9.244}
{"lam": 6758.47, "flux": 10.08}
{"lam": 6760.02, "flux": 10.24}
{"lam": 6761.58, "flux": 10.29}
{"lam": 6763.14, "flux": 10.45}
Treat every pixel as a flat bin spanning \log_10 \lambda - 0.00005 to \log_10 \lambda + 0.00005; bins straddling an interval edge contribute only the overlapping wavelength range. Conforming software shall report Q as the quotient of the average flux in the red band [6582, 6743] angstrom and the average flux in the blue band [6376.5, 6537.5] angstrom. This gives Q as 1.1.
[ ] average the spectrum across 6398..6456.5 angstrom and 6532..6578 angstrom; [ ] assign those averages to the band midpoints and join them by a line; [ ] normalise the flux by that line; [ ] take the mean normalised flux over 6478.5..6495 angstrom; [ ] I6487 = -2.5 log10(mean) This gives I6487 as 0.17 mag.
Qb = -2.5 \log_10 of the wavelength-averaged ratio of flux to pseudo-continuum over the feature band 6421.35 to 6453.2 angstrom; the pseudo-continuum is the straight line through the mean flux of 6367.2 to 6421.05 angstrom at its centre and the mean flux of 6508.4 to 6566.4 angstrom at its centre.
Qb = 0.08 mag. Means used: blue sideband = 9.49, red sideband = 11.7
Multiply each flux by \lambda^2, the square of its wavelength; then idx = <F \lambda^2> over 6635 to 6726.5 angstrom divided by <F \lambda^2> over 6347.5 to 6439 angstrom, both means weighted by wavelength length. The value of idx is 1.15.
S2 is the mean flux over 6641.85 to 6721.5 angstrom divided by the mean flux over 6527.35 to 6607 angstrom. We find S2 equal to 0.83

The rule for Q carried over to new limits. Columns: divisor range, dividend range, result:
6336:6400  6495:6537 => 1.03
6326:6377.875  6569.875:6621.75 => 1.16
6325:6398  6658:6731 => 1.08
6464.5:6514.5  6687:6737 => 1.14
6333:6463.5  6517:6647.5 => 1.17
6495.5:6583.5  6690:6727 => 0.93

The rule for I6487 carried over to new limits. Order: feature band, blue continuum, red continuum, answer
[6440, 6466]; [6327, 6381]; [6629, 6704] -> -0.02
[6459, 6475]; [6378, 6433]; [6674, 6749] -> 0.04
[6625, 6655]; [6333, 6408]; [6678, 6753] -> 0.07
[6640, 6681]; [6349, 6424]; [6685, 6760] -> 0.08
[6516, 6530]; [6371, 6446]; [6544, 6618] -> 0.13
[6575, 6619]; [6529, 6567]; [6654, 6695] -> 0.03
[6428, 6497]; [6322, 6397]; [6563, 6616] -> 0.12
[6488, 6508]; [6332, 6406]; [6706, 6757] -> 0.07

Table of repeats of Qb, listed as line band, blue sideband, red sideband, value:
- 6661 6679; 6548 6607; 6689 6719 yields 0.19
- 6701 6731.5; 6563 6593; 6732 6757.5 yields -0.07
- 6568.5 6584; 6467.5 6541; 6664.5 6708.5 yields -0.25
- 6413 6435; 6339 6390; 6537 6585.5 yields 0.11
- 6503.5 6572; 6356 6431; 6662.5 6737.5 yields -0.17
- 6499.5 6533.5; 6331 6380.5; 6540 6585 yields 0.25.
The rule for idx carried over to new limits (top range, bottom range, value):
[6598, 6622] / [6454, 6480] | 1.09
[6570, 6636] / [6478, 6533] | 1.14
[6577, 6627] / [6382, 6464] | 1.21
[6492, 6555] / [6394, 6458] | 1.08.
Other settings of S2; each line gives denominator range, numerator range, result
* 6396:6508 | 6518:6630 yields 1.20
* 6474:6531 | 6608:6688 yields 0.99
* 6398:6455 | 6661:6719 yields 1.05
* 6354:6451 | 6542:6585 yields 1.42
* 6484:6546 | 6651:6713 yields 1.00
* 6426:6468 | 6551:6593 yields 1.42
